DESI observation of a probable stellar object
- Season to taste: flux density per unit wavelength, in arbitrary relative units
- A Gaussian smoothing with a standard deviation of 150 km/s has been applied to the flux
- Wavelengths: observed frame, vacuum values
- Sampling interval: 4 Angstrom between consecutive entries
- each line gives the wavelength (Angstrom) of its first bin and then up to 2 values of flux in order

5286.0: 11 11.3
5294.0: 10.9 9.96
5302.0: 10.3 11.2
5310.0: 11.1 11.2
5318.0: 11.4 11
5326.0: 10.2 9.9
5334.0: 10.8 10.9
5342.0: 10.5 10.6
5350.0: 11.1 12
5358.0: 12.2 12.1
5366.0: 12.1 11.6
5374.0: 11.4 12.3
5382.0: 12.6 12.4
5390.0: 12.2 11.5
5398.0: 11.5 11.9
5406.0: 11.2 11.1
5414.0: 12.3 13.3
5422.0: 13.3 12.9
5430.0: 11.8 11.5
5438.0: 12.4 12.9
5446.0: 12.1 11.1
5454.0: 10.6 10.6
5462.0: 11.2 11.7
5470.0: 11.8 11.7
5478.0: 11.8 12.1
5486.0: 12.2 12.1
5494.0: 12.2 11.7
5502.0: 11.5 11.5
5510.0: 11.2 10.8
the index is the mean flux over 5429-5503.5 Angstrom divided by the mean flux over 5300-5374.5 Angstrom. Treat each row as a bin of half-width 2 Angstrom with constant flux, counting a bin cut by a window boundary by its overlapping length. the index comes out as 1.05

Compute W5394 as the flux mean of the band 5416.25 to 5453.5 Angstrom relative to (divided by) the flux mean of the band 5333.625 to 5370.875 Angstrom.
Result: 1.1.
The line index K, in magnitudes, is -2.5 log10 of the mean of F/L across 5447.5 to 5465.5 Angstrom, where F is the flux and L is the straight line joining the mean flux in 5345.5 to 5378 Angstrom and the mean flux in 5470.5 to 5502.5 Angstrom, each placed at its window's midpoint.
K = 0.09 mag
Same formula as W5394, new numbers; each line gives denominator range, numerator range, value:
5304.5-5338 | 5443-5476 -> 1.05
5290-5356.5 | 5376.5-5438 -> 1.12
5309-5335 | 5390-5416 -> 1.08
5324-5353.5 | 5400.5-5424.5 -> 1.15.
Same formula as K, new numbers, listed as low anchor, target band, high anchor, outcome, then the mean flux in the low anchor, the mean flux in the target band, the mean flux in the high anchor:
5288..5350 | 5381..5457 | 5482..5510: -0.06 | 10.8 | 12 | 11.8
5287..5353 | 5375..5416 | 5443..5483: -0.07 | 10.8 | 11.9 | 11.5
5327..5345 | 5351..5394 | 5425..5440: -0.09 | 10.5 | 12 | 12.1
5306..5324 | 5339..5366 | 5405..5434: 0.01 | 11.2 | 11.4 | 12.3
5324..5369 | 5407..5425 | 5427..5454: -0.07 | 11.1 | 12.4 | 11.9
